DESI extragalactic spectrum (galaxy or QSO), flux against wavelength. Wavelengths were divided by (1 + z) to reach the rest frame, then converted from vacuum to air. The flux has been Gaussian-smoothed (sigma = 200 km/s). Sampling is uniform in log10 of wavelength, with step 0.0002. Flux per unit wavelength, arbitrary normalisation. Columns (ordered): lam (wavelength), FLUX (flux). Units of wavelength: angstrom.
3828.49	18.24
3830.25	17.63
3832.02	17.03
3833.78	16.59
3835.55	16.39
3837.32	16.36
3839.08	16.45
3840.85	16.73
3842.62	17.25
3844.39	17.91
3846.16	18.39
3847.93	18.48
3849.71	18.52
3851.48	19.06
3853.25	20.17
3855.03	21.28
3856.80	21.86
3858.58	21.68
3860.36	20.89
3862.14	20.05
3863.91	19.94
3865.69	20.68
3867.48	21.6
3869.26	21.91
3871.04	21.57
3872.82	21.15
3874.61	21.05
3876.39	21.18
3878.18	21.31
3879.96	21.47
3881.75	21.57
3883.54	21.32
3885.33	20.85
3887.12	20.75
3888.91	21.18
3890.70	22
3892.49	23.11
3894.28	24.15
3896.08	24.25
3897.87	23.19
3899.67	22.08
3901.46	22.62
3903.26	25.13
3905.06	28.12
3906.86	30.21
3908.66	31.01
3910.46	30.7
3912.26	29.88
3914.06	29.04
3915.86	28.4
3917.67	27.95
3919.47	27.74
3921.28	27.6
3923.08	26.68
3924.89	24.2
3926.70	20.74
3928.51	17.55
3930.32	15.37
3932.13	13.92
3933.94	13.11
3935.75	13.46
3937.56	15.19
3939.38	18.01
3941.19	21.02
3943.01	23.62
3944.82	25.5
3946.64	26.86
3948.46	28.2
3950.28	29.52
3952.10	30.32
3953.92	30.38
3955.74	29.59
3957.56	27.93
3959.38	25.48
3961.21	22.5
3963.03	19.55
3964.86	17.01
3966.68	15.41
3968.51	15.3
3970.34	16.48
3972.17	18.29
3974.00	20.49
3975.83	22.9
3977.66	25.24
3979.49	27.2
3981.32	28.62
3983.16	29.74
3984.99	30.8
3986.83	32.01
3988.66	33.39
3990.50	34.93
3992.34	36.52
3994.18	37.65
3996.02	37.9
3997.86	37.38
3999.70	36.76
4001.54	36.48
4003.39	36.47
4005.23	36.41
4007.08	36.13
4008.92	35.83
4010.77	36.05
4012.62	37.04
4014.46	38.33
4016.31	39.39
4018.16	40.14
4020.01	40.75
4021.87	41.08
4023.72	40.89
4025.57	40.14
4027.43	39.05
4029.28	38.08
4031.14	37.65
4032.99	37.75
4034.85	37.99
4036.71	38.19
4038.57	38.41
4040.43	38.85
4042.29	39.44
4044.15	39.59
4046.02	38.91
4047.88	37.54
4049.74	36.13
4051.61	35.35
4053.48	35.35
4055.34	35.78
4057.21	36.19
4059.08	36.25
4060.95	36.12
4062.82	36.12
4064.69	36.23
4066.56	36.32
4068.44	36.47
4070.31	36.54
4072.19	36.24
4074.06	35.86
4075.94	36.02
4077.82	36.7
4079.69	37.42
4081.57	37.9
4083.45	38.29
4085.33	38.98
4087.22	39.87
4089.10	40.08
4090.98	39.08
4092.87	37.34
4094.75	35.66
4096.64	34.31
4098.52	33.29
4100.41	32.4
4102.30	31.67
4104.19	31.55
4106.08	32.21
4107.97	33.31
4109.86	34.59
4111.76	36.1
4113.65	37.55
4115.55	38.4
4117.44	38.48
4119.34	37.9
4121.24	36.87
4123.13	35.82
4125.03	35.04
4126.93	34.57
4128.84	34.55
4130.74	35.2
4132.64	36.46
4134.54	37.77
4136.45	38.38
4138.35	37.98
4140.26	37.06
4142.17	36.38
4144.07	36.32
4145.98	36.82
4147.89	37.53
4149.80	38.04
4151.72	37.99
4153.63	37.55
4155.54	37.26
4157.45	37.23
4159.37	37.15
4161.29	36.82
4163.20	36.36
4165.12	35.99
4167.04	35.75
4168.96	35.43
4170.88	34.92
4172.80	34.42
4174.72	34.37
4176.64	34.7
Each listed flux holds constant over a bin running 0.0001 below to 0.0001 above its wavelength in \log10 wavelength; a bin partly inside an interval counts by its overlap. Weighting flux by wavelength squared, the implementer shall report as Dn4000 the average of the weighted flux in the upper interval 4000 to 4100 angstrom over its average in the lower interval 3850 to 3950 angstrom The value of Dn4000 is 1.8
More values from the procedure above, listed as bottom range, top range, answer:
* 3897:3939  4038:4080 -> 1.68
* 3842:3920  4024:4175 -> 1.79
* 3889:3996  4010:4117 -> 1.58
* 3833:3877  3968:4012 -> 1.71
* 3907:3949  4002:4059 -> 1.71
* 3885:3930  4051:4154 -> 1.60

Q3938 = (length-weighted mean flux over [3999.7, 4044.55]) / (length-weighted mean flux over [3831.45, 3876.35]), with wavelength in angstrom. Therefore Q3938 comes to 1.98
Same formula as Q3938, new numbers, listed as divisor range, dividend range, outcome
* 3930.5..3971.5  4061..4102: 1.69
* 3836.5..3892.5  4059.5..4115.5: 1.78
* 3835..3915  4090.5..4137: 1.62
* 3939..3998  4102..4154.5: 1.37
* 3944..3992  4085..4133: 1.39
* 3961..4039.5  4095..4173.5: 1.10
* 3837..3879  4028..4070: 1.87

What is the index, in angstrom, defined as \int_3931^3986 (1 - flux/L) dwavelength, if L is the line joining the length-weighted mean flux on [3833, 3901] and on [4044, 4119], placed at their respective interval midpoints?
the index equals 9.13 angstrom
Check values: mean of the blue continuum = 20.4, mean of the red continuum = 36.3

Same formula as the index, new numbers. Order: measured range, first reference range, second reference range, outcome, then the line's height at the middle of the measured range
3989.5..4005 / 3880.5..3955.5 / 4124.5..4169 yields -4.6 angstrom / 28.3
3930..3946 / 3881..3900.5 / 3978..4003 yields 5.7 angstrom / 27.6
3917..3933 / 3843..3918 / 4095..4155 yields 1.7 angstrom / 25.1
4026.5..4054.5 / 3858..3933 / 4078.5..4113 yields -4.8 angstrom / 32.3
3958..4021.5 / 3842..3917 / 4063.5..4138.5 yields -2.0 angstrom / 29.4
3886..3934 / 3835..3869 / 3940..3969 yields -4.8 angstrom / 22.1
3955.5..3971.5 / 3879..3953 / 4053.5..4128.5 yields 3.7 angstrom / 27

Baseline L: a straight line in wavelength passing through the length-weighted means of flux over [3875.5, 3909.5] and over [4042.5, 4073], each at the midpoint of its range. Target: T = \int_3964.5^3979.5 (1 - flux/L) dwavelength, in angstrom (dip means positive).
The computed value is 5.2 angstrom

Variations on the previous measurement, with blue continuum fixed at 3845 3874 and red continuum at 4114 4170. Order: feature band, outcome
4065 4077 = -1.3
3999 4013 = -3.6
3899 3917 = -3.5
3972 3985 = 0.9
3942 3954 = -0.9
